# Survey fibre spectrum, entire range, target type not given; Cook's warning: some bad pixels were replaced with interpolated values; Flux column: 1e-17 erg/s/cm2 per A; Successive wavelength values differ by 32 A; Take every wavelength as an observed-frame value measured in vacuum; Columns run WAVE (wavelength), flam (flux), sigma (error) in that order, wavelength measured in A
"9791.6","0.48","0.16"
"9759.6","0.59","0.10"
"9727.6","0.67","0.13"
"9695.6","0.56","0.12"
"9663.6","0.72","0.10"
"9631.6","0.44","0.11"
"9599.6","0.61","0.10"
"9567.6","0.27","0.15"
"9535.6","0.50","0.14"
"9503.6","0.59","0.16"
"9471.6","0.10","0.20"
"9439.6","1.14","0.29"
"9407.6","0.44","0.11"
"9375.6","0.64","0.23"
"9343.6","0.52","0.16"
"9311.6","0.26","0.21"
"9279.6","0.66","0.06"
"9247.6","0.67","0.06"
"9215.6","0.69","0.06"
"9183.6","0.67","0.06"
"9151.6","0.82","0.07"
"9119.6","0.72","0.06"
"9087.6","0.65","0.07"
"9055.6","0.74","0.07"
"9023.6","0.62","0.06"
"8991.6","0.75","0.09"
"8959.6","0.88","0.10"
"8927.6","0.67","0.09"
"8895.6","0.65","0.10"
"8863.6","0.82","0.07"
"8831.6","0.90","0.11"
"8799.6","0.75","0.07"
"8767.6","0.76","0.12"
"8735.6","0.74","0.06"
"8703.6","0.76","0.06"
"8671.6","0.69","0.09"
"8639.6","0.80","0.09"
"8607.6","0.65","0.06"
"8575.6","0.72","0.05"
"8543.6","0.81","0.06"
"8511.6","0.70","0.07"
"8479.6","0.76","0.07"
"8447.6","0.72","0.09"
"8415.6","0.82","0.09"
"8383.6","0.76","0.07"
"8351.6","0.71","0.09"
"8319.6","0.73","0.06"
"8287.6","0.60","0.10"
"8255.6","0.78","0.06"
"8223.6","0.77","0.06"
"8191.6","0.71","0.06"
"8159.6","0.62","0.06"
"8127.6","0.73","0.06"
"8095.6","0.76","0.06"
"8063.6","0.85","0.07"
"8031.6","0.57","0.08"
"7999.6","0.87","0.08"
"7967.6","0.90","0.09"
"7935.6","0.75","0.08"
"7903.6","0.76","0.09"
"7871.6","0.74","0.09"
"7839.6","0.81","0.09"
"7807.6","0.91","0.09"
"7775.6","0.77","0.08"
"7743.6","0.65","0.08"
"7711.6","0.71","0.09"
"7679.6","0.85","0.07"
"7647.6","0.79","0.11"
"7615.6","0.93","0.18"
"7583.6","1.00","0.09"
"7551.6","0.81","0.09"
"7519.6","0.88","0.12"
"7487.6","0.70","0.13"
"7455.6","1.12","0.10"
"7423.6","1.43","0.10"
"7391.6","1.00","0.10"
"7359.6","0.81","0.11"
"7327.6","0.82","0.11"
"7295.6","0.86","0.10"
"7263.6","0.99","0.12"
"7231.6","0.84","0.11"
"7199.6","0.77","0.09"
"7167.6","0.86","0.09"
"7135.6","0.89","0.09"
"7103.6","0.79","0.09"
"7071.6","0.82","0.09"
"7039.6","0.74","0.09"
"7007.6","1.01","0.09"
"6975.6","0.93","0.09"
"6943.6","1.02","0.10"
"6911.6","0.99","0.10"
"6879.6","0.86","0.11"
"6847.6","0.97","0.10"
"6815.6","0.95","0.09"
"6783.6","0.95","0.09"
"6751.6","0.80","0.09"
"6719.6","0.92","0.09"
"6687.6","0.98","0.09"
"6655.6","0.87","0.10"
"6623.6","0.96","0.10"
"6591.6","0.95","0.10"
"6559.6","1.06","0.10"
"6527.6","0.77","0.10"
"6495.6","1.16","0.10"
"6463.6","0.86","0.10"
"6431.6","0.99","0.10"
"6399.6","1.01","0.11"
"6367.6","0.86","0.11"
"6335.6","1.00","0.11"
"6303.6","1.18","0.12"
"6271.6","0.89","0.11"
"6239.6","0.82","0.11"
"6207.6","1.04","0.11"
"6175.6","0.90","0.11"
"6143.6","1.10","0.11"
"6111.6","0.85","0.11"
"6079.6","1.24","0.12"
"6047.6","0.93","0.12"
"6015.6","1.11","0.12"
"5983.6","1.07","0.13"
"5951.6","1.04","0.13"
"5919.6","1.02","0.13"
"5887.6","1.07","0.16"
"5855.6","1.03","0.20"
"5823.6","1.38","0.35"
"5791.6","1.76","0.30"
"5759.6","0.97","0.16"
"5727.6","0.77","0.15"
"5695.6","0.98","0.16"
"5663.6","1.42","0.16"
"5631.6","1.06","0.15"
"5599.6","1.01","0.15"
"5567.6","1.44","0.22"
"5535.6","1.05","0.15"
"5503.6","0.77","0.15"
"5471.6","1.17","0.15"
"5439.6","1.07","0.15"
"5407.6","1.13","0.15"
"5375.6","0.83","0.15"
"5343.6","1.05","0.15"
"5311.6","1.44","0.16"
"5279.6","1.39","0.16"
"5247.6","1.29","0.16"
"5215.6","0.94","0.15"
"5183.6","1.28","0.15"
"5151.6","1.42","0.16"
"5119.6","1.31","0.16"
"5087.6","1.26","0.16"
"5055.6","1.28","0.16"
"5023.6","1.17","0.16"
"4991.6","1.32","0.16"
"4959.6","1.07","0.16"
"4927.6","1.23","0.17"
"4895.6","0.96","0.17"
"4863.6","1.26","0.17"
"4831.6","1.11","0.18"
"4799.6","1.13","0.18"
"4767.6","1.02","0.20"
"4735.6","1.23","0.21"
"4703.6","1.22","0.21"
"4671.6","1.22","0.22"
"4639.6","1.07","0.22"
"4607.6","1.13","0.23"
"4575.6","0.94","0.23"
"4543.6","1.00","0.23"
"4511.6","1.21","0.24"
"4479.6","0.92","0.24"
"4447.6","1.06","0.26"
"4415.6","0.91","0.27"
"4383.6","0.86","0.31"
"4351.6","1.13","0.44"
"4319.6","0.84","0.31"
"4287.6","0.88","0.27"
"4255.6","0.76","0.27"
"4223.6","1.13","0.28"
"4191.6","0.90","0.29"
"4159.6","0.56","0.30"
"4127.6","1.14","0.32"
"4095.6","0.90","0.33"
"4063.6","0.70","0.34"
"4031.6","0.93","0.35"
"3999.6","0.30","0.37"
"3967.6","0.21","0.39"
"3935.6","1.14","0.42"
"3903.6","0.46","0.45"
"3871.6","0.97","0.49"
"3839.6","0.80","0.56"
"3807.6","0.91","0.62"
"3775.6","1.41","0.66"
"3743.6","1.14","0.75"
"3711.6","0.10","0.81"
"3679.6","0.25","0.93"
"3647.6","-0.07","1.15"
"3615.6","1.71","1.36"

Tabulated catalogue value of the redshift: 0.13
